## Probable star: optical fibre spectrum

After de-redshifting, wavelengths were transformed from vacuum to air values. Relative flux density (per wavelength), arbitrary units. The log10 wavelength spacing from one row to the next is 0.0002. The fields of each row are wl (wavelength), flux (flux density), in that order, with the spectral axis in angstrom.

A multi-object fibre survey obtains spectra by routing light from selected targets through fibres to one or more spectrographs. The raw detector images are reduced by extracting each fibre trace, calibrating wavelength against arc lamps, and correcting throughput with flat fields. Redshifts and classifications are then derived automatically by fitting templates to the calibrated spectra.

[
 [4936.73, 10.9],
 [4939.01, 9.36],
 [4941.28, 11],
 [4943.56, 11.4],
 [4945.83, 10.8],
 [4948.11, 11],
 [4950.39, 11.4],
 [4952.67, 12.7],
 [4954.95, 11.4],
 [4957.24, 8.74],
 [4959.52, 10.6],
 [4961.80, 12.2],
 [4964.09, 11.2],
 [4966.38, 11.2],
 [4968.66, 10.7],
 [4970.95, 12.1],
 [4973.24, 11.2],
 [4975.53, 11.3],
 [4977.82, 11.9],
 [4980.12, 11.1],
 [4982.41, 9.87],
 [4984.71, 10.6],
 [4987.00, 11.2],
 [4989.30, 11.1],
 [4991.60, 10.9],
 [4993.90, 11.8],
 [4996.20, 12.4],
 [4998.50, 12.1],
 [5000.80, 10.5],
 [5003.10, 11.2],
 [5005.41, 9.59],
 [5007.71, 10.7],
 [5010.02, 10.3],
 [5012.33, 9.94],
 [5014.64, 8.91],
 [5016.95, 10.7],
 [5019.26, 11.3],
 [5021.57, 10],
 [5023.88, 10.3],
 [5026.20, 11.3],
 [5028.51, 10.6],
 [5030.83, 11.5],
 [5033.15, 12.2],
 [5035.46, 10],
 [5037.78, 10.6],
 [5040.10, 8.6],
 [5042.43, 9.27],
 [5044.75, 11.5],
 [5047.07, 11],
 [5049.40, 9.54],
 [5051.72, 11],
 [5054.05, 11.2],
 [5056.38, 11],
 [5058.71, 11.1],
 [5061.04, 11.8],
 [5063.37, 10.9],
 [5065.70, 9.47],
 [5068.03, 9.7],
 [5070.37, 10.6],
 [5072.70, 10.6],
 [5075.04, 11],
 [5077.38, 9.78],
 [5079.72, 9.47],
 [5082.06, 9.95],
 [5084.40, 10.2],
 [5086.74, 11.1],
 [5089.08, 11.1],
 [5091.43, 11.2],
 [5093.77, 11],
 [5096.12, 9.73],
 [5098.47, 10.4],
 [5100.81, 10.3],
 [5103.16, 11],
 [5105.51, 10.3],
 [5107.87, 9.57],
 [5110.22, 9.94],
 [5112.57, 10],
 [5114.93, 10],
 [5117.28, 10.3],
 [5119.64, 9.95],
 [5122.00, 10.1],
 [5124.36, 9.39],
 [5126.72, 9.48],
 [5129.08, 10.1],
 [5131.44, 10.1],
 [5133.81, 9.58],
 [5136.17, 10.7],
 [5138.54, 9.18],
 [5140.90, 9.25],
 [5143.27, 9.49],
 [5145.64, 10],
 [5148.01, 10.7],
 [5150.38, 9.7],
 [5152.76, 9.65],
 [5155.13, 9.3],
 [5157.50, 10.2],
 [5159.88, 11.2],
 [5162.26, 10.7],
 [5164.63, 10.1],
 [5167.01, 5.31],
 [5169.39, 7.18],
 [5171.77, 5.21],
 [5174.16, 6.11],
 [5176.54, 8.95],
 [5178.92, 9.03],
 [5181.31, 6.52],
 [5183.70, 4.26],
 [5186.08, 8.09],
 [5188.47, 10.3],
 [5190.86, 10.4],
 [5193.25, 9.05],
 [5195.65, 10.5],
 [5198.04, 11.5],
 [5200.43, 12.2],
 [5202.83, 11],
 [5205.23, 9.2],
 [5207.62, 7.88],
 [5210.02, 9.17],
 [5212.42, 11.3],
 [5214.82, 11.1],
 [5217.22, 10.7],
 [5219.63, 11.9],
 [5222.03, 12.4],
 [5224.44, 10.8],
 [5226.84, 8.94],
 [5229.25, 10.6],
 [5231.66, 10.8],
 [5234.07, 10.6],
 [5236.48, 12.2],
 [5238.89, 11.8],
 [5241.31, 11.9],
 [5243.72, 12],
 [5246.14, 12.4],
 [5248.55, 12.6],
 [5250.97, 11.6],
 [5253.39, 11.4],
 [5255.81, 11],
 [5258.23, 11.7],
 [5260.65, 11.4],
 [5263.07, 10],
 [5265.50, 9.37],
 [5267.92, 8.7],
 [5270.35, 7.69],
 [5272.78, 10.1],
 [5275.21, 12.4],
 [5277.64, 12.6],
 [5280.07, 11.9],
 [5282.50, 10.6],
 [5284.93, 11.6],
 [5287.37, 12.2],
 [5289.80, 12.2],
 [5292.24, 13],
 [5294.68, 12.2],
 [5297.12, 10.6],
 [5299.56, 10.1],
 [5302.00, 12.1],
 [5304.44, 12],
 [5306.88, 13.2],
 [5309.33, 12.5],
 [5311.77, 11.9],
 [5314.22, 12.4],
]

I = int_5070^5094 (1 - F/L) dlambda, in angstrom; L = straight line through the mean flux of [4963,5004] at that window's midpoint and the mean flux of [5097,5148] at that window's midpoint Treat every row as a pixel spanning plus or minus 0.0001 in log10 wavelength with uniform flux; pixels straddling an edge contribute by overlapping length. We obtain -0.43 angstrom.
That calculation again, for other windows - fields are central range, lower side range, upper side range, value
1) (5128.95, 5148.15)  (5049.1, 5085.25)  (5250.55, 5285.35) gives 1.3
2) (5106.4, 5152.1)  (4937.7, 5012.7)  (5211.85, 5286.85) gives 5.0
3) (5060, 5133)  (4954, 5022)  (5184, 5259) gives 3.9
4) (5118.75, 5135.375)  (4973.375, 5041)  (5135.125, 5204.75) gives -0.4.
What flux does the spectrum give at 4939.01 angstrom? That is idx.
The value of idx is 9.36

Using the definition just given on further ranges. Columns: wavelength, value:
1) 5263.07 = 10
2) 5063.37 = 10.9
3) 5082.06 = 9.95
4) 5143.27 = 9.49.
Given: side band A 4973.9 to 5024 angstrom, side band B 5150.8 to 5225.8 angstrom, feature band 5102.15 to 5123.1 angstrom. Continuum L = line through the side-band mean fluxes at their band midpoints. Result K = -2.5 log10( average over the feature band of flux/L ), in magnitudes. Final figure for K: -0.02 mag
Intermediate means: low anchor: 10.8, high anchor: 9.4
